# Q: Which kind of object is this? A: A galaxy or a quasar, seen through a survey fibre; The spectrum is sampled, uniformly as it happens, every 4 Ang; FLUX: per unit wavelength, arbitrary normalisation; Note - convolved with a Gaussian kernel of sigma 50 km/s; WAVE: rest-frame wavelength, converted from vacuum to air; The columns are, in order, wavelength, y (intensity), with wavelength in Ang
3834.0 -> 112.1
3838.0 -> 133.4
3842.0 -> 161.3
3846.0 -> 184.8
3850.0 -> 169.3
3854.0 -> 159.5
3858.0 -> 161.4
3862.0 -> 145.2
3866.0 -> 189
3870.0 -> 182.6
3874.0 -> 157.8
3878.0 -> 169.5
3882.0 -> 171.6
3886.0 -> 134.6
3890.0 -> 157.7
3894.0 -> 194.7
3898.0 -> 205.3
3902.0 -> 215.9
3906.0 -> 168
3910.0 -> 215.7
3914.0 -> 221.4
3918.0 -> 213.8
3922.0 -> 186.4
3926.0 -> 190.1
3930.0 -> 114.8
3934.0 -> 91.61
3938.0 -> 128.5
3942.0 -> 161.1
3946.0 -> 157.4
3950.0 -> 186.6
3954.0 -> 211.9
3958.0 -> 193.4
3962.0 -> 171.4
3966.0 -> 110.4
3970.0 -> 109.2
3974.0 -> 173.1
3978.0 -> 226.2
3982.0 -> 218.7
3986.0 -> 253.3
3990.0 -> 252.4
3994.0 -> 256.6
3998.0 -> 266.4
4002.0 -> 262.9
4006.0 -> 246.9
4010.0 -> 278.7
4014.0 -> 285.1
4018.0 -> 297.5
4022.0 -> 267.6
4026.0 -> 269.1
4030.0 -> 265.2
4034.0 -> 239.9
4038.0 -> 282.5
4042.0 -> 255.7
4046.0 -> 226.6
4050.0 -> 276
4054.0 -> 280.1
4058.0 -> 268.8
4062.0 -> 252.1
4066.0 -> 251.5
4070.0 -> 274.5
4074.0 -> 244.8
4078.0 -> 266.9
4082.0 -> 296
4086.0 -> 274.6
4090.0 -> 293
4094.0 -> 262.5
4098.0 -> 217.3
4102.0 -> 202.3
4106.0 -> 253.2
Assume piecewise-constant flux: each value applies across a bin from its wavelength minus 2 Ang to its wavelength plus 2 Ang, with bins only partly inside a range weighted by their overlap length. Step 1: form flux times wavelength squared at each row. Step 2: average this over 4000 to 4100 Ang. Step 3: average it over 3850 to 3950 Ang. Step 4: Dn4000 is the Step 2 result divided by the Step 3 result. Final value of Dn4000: 1.7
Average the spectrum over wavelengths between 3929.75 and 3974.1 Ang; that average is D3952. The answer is 151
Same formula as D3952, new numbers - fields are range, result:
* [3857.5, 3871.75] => 170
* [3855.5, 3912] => 176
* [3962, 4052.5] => 240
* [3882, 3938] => 176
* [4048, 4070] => 266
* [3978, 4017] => 257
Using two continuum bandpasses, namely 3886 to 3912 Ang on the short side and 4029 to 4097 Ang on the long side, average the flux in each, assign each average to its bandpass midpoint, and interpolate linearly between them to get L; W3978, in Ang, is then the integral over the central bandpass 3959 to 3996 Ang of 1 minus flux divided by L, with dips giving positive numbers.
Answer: 4.8 Ang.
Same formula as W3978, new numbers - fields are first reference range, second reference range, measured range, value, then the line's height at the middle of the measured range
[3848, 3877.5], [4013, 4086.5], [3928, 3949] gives 7.5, 207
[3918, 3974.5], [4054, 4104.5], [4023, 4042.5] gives -3.4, 224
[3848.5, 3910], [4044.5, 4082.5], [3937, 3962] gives 4.0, 208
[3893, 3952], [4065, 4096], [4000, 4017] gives -3.1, 228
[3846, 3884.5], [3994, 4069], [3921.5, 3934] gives 3.3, 204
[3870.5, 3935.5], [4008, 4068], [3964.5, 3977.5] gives 4.7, 222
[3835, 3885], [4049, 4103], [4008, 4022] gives -3.0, 234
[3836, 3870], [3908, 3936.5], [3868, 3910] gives -1.9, 170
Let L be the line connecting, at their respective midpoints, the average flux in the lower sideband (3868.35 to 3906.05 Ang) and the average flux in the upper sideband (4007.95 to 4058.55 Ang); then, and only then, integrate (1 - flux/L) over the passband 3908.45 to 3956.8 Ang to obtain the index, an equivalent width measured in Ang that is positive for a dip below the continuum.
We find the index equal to 7.3 Ang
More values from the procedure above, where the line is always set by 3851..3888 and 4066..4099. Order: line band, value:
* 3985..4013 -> -4.3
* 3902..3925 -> -2.1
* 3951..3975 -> 5.3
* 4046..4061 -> -0.8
